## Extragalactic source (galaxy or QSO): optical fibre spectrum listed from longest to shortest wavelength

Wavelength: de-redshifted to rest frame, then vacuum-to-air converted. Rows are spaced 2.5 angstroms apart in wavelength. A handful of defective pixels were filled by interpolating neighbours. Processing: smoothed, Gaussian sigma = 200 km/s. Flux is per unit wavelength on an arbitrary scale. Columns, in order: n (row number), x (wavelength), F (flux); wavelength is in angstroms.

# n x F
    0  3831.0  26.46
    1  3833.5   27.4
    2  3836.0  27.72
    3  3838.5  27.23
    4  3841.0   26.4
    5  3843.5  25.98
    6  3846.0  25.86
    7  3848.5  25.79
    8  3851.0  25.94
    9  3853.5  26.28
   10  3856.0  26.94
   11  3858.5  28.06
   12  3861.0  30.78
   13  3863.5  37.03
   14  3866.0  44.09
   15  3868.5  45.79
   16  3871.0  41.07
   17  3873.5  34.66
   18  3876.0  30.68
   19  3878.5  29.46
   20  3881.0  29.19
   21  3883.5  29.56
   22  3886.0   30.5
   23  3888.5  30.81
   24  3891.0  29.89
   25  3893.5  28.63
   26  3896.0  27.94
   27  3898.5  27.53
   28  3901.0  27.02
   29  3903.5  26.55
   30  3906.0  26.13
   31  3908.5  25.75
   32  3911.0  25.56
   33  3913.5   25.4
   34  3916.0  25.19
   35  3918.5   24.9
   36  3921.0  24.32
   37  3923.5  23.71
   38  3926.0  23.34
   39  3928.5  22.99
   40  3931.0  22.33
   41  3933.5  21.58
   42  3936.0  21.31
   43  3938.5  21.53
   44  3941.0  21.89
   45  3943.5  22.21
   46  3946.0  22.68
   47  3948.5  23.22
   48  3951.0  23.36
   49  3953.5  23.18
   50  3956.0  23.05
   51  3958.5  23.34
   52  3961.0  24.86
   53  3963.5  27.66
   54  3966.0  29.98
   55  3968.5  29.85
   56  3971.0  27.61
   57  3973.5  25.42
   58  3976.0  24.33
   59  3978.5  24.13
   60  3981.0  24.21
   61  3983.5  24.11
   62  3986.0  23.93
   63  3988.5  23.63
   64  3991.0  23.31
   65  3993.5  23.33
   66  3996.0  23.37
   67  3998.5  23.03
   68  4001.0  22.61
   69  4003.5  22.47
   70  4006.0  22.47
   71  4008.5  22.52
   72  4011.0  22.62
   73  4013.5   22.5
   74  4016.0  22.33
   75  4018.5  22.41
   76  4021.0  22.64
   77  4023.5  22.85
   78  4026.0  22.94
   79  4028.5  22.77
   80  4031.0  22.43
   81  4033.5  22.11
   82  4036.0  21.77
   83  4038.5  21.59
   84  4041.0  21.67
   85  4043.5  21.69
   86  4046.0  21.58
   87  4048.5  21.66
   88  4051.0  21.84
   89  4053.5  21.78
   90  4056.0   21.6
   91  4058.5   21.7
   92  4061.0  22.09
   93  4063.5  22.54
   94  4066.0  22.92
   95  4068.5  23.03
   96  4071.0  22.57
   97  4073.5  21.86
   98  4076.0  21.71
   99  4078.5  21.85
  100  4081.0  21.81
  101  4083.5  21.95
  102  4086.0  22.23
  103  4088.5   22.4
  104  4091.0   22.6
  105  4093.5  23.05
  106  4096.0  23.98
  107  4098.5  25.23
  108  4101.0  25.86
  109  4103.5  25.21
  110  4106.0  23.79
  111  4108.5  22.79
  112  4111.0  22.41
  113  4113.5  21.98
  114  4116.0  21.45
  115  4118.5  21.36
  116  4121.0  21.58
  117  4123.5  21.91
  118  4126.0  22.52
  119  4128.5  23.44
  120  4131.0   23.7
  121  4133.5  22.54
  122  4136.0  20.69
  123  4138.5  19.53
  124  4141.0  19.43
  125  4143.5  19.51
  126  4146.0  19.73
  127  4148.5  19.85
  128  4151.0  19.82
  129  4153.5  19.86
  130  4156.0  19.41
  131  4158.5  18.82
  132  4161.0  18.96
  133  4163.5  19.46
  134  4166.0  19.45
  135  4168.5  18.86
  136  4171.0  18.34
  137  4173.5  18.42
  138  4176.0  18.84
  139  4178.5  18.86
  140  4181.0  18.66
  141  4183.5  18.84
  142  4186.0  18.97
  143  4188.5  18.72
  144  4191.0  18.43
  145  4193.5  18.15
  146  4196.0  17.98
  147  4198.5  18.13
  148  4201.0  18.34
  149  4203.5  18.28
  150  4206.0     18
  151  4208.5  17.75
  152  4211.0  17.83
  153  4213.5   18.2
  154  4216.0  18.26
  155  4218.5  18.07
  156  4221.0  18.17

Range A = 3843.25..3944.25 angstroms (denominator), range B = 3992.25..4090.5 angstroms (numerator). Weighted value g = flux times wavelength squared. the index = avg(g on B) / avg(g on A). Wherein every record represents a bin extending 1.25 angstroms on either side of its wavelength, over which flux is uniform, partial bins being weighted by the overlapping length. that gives 0.86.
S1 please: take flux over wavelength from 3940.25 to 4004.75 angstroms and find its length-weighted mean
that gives 24.3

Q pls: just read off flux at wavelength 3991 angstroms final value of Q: 23.31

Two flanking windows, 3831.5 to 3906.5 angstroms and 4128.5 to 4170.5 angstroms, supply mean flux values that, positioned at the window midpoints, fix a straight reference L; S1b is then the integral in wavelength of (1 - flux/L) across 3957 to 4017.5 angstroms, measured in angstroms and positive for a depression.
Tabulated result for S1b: 3.6 angstroms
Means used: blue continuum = 30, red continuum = 20.1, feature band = 24.3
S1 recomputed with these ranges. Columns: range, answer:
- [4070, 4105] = 23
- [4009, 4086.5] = 22.2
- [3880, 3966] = 25.3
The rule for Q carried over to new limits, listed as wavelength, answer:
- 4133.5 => 22.54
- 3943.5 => 22.21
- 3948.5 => 23.22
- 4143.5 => 19.51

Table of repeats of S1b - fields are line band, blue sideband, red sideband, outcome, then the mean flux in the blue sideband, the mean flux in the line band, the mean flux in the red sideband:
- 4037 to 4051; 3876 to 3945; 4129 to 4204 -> 0.5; 25.8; 21.7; 19.3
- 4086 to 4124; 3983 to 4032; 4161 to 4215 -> -4.6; 22.9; 23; 18.5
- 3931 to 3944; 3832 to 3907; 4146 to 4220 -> 2.8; 30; 21.7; 18.7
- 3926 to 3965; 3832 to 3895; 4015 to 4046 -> 5.0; 30.6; 23.1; 22.2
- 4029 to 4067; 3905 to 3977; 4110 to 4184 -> 0.5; 24.4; 21.9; 20.3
